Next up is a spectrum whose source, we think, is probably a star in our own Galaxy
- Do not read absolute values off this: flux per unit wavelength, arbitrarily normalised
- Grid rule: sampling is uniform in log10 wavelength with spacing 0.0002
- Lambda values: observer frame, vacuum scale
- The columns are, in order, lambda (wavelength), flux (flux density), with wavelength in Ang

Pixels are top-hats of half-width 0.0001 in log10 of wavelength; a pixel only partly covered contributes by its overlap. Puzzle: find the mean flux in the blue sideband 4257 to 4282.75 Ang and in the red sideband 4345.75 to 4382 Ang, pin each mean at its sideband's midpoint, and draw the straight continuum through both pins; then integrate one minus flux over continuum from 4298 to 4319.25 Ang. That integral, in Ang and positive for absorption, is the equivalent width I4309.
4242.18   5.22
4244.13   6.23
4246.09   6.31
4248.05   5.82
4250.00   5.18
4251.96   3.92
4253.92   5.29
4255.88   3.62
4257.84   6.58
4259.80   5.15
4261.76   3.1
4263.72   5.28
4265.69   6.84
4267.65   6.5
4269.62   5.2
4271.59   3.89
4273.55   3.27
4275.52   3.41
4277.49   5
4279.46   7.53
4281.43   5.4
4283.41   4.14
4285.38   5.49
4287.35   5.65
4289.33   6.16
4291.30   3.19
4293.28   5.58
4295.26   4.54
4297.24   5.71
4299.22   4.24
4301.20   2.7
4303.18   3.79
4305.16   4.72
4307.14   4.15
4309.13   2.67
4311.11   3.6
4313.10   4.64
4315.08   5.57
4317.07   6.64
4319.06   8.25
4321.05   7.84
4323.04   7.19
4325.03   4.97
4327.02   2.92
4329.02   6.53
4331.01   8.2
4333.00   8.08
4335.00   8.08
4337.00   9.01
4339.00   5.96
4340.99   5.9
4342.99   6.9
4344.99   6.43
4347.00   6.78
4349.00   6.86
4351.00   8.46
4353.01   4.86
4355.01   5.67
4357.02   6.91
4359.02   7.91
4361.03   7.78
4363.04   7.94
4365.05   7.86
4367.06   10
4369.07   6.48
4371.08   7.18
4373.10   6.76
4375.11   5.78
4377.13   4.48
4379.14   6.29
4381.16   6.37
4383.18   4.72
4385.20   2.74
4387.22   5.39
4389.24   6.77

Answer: 4.99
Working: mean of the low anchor 5.14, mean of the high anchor 6.91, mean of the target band 4.51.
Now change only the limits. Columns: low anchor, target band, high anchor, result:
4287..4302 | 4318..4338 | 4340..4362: -4.0 Ang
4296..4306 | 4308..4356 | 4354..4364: -4.1 Ang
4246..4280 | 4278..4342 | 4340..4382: 3.6 Ang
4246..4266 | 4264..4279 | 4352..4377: 1.0 Ang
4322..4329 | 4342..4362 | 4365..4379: -2.3 Ang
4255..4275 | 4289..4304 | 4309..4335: 3.1 Ang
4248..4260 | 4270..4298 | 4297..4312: -4.0 Ang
